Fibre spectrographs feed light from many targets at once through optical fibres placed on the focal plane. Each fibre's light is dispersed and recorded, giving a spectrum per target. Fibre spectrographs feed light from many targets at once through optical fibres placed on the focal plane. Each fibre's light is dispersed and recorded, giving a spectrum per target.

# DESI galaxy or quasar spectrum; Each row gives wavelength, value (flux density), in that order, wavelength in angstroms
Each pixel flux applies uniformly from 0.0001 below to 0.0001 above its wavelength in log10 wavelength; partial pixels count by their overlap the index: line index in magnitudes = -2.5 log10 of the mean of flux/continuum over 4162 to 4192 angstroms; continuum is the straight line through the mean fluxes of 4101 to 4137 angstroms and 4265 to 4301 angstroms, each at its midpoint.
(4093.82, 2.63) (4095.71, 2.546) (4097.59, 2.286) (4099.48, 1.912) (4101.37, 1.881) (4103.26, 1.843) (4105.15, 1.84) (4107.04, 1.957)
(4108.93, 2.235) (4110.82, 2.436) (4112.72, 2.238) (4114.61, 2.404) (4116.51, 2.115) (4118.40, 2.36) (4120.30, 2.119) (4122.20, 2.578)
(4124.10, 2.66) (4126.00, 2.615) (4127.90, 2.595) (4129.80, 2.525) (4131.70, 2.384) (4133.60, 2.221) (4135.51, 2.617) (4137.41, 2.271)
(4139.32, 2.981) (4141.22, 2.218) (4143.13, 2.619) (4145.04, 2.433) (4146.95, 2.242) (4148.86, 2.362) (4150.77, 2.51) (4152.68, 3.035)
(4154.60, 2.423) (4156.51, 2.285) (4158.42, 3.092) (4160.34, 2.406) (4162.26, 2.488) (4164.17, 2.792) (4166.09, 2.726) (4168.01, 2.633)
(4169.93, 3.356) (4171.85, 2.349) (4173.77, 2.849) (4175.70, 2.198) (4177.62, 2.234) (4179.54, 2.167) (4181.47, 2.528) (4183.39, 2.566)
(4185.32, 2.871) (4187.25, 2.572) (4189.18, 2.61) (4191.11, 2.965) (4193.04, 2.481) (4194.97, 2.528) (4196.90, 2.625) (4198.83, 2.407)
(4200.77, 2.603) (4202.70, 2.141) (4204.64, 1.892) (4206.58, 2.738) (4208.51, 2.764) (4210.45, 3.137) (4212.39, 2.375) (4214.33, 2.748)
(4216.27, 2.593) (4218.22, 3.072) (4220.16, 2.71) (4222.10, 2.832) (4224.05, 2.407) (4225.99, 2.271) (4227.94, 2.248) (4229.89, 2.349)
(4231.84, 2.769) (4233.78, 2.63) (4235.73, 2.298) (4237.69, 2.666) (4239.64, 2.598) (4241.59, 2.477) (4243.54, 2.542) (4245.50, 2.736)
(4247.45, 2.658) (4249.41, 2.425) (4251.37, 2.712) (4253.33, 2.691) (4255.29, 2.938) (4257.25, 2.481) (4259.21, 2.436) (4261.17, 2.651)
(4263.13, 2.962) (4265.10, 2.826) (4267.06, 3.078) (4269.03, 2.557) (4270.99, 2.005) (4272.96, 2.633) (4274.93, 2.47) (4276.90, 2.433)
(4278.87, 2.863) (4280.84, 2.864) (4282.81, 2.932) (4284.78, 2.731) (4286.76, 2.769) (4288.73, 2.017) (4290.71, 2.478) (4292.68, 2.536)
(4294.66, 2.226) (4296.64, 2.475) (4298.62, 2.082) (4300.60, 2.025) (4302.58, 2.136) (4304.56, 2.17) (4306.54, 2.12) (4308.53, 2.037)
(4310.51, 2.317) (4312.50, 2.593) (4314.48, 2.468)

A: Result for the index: -0.10 mag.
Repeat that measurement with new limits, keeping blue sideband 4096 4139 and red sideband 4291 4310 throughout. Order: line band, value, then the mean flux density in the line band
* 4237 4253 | -0.16 mag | 2.6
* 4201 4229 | -0.14 mag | 2.57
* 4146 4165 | -0.13 mag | 2.56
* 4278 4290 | -0.21 mag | 2.69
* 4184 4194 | -0.19 mag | 2.69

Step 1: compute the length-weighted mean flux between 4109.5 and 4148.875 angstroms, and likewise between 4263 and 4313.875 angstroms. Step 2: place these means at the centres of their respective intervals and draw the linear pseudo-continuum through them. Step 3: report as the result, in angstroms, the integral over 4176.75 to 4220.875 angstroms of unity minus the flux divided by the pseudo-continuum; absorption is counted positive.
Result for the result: -2.4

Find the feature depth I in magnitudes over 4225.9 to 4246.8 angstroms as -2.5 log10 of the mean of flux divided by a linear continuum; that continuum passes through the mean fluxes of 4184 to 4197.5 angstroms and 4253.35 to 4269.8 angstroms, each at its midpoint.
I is 0.080 mag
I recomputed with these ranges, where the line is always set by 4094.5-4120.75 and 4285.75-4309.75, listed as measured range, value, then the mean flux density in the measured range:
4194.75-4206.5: -0.08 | 2.38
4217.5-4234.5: -0.16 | 2.58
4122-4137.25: -0.16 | 2.51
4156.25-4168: -0.21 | 2.65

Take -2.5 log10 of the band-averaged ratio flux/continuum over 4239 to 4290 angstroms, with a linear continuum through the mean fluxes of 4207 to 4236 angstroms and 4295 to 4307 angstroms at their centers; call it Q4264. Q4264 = -0.11 mag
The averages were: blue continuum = 2.62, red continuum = 2.17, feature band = 2.63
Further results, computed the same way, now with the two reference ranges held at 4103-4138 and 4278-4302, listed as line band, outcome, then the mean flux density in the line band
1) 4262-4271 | -0.121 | 2.76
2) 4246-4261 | -0.072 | 2.63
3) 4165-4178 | -0.114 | 2.64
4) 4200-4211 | -0.050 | 2.52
